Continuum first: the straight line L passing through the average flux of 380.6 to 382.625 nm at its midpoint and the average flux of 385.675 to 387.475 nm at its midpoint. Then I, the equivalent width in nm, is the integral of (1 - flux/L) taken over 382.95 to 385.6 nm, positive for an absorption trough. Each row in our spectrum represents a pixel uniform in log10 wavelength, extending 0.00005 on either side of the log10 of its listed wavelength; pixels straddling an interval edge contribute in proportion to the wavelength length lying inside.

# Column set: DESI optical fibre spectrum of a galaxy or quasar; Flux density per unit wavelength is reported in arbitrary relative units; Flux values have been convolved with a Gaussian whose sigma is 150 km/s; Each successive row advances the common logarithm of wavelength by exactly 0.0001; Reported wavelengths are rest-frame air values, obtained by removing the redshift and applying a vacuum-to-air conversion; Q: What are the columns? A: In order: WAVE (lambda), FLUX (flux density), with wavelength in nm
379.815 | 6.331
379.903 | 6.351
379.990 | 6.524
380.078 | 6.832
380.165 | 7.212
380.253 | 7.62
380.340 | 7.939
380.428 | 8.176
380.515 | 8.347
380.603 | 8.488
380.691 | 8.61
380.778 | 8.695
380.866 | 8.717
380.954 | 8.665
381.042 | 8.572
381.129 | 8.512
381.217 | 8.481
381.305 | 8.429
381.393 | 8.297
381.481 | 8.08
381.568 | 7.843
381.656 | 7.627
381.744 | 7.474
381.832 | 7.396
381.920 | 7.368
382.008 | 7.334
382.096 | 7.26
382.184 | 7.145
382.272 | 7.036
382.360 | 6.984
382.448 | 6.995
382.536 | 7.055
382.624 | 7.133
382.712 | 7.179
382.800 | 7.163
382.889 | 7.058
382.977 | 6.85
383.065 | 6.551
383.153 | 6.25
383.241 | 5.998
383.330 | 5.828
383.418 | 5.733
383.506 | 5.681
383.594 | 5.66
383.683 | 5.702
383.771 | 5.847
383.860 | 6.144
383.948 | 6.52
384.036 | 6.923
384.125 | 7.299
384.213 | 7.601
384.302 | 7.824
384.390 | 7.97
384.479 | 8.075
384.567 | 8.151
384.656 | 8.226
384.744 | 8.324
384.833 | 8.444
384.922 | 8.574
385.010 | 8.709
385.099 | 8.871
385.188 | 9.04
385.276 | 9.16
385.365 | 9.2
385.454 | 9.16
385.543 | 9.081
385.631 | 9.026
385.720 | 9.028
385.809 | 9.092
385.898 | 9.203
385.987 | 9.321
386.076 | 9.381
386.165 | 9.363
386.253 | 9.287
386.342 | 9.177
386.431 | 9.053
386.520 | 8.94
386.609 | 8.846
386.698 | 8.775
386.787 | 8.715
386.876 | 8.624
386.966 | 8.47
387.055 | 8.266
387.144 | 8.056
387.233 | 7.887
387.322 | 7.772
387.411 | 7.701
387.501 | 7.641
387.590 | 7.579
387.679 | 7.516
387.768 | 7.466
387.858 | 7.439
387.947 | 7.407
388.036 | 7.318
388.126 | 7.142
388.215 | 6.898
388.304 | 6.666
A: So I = 0.28 nm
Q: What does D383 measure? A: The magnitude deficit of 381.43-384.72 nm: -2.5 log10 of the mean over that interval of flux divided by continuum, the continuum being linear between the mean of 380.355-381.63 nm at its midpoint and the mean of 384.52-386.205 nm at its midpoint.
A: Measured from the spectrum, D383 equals 0.23 mag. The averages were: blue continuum 8.4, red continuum 8.91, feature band 7.01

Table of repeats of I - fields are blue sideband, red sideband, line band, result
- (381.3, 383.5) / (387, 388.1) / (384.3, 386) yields -0.308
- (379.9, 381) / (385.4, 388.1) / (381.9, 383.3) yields 0.201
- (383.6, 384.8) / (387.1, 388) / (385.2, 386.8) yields -0.355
